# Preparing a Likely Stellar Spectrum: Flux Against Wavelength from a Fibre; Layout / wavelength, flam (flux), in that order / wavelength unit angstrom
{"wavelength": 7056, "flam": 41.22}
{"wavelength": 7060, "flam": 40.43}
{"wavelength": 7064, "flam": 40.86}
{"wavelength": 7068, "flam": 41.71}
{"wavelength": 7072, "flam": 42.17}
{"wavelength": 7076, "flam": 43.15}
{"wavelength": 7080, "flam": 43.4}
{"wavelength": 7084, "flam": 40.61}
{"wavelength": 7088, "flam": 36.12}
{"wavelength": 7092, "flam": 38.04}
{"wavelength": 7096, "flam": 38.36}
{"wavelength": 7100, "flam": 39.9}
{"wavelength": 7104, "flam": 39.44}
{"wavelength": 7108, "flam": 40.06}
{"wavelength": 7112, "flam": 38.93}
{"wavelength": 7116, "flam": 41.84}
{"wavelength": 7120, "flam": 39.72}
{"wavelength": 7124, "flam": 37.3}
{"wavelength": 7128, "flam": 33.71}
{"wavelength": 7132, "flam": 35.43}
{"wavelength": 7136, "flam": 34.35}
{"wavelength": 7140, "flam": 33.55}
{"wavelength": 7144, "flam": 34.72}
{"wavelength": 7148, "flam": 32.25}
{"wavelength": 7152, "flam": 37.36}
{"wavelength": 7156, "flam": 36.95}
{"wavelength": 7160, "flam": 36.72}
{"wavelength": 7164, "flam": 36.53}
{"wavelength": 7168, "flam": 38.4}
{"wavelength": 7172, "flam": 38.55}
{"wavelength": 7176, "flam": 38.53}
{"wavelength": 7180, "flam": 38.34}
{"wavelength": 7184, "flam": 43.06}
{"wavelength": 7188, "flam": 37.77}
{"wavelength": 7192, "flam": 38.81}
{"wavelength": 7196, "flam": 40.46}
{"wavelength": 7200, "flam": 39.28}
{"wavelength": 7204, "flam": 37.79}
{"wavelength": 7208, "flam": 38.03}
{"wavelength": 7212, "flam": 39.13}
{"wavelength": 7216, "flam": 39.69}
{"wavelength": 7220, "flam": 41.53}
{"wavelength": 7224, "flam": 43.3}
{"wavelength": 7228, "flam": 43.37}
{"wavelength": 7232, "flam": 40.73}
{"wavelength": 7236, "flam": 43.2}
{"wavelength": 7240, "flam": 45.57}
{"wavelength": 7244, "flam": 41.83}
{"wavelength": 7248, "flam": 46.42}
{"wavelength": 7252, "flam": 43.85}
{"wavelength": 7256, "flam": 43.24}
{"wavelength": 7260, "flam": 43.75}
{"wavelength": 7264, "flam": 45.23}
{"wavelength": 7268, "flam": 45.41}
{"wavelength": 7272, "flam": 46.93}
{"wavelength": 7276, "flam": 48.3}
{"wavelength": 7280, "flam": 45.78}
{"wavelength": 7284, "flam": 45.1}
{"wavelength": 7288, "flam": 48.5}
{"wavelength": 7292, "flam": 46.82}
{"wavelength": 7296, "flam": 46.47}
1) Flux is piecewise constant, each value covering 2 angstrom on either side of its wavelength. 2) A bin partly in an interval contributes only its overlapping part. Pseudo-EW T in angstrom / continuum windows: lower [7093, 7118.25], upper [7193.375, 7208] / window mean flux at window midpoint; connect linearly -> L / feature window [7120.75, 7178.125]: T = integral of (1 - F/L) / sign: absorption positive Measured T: 4.7 angstrom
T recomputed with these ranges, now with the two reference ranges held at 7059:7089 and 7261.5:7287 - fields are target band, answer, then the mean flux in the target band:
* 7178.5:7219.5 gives 4.61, 39.3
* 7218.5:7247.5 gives 1.39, 43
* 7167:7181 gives 1.68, 38.5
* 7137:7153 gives 3.24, 34.3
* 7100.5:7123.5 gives 1.29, 39.8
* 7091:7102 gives 0.78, 38.8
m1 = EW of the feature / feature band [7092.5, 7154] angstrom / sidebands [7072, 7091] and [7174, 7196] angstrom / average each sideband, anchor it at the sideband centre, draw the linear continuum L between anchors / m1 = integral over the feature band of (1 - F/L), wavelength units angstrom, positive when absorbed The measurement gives 4.7 angstrom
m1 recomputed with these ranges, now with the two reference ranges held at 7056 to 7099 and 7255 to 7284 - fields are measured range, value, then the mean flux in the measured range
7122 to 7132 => 1.51 angstrom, 35.5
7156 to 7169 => 1.72 angstrom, 37.1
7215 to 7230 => 0.75 angstrom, 42.1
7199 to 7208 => 1.13 angstrom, 38.3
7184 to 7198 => 1.26 angstrom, 39.6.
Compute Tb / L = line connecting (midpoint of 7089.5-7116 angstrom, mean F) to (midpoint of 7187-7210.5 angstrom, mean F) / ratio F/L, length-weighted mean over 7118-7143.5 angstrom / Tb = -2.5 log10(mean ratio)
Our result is 0.102 mag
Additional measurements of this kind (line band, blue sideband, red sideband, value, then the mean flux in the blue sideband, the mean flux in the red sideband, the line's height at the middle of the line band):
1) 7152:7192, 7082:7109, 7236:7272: 0.09 mag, 38.9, 44.5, 41.6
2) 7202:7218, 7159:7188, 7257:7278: 0.07 mag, 38.6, 45.8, 41.4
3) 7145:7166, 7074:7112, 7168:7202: 0.10 mag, 39.8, 39.3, 39.5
